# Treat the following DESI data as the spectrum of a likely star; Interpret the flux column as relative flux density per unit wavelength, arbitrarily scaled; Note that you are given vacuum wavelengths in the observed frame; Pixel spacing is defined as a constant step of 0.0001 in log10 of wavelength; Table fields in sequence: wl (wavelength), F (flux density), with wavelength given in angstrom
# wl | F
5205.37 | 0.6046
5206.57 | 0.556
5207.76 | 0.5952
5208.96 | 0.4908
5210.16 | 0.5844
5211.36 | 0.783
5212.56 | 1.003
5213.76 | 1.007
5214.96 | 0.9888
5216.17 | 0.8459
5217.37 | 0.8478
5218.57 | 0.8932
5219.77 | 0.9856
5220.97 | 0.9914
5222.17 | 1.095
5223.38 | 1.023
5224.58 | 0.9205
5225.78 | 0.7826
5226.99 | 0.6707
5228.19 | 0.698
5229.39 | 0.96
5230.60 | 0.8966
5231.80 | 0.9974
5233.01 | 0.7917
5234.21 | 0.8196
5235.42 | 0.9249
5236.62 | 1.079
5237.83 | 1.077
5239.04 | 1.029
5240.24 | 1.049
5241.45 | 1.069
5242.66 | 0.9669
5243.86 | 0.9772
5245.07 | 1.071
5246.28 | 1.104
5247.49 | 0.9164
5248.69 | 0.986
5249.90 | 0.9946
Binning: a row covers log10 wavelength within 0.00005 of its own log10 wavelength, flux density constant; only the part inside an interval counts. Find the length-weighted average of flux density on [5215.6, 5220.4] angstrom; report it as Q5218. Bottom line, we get 0.895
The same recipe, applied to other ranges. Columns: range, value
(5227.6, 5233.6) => 0.869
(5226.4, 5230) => 0.777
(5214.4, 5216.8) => 0.912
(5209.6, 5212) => 0.691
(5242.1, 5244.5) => 0.976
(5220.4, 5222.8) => 1.04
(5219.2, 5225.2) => 1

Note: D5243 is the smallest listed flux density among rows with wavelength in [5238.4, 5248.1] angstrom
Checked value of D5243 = 0.9164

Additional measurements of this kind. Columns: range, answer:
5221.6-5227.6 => 0.6707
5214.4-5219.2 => 0.8459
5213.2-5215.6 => 0.9888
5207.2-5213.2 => 0.4908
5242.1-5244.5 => 0.9669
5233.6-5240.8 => 0.8196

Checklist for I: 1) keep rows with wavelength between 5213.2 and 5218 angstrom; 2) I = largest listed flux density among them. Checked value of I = 1.007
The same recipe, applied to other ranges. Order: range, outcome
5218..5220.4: 0.9856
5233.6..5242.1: 1.079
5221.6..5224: 1.095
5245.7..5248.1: 1.104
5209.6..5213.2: 1.003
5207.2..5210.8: 0.5952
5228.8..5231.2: 0.96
